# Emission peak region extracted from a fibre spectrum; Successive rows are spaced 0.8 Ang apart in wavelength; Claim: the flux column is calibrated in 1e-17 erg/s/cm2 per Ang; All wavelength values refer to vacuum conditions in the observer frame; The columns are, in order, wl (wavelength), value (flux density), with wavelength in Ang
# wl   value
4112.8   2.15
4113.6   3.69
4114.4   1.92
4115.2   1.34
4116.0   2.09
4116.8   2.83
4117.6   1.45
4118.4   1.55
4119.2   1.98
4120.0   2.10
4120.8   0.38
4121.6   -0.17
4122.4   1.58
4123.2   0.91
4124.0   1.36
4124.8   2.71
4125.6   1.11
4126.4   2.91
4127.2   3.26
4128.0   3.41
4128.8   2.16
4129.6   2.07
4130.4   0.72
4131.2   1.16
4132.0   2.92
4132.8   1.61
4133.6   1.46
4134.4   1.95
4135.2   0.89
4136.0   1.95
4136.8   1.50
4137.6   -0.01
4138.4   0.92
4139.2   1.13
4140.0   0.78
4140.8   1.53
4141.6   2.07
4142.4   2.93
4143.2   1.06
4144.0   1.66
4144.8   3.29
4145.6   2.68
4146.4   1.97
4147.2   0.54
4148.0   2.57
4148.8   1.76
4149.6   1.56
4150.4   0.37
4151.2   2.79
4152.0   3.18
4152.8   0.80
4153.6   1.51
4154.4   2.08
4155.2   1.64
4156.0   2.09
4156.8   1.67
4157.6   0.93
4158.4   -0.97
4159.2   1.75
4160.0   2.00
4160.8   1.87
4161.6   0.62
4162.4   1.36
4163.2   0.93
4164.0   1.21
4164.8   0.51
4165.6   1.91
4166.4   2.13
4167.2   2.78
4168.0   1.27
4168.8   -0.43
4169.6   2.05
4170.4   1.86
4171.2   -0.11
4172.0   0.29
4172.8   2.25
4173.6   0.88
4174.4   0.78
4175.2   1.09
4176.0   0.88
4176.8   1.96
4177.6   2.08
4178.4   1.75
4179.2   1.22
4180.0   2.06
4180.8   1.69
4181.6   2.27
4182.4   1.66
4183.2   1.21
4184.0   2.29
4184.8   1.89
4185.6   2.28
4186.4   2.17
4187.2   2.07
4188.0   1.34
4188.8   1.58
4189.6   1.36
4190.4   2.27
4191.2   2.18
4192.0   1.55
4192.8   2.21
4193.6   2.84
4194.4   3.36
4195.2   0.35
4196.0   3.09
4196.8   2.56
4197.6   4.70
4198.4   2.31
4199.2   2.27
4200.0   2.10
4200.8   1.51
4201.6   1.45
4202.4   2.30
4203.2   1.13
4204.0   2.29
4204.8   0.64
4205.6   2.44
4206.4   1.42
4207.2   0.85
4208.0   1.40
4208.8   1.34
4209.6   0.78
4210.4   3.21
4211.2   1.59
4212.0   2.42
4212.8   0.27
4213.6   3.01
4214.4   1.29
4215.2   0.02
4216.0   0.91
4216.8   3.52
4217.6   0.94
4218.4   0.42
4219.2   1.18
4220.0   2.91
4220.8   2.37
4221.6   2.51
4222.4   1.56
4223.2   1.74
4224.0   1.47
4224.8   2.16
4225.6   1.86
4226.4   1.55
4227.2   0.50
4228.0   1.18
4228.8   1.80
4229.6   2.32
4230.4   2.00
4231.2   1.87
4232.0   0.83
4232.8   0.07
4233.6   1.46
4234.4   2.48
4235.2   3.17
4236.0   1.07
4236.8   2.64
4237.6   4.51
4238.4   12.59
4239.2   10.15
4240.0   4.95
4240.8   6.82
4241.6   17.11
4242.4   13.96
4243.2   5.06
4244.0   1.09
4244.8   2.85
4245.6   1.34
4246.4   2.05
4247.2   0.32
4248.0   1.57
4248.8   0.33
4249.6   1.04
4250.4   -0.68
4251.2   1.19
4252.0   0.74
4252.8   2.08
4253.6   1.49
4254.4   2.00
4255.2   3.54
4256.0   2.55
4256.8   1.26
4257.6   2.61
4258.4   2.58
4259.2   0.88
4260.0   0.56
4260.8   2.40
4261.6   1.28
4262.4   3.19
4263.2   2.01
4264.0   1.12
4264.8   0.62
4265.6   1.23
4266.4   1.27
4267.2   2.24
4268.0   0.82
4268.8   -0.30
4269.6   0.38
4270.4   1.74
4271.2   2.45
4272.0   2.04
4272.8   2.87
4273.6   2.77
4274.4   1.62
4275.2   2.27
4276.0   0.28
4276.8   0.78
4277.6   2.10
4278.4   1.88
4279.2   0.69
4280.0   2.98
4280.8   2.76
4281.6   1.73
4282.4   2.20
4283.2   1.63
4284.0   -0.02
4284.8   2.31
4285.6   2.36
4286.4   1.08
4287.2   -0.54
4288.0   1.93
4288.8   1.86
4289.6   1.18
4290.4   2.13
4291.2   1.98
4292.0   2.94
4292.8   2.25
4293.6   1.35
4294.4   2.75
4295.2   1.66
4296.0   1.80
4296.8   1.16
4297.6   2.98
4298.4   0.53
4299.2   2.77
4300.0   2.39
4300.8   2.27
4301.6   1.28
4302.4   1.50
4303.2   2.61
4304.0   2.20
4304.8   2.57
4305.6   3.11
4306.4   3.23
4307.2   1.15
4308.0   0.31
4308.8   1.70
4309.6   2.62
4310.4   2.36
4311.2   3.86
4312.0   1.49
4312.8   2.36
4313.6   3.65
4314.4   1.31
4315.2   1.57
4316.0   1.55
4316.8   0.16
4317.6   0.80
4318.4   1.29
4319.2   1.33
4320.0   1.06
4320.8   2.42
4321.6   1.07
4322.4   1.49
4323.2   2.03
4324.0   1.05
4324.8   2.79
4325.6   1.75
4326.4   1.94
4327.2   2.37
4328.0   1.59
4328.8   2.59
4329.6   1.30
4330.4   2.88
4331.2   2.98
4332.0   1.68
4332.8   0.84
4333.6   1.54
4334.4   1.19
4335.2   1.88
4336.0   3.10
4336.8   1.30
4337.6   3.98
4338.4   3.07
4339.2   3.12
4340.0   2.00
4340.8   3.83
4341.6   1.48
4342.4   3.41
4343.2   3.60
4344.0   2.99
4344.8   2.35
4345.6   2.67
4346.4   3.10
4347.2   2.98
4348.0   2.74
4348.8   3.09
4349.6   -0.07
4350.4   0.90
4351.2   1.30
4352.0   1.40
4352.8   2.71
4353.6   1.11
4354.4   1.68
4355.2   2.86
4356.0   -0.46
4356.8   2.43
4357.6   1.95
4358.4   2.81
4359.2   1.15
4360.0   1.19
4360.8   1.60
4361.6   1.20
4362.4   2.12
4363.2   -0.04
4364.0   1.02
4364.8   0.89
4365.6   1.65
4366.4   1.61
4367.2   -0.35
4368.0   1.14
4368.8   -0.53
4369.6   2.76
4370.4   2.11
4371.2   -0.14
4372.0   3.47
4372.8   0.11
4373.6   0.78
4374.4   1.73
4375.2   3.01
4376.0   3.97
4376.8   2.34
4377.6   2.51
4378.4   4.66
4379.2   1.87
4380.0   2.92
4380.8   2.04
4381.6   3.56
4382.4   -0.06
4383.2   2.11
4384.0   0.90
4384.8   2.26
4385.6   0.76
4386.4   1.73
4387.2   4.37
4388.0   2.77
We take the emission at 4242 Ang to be [O II]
